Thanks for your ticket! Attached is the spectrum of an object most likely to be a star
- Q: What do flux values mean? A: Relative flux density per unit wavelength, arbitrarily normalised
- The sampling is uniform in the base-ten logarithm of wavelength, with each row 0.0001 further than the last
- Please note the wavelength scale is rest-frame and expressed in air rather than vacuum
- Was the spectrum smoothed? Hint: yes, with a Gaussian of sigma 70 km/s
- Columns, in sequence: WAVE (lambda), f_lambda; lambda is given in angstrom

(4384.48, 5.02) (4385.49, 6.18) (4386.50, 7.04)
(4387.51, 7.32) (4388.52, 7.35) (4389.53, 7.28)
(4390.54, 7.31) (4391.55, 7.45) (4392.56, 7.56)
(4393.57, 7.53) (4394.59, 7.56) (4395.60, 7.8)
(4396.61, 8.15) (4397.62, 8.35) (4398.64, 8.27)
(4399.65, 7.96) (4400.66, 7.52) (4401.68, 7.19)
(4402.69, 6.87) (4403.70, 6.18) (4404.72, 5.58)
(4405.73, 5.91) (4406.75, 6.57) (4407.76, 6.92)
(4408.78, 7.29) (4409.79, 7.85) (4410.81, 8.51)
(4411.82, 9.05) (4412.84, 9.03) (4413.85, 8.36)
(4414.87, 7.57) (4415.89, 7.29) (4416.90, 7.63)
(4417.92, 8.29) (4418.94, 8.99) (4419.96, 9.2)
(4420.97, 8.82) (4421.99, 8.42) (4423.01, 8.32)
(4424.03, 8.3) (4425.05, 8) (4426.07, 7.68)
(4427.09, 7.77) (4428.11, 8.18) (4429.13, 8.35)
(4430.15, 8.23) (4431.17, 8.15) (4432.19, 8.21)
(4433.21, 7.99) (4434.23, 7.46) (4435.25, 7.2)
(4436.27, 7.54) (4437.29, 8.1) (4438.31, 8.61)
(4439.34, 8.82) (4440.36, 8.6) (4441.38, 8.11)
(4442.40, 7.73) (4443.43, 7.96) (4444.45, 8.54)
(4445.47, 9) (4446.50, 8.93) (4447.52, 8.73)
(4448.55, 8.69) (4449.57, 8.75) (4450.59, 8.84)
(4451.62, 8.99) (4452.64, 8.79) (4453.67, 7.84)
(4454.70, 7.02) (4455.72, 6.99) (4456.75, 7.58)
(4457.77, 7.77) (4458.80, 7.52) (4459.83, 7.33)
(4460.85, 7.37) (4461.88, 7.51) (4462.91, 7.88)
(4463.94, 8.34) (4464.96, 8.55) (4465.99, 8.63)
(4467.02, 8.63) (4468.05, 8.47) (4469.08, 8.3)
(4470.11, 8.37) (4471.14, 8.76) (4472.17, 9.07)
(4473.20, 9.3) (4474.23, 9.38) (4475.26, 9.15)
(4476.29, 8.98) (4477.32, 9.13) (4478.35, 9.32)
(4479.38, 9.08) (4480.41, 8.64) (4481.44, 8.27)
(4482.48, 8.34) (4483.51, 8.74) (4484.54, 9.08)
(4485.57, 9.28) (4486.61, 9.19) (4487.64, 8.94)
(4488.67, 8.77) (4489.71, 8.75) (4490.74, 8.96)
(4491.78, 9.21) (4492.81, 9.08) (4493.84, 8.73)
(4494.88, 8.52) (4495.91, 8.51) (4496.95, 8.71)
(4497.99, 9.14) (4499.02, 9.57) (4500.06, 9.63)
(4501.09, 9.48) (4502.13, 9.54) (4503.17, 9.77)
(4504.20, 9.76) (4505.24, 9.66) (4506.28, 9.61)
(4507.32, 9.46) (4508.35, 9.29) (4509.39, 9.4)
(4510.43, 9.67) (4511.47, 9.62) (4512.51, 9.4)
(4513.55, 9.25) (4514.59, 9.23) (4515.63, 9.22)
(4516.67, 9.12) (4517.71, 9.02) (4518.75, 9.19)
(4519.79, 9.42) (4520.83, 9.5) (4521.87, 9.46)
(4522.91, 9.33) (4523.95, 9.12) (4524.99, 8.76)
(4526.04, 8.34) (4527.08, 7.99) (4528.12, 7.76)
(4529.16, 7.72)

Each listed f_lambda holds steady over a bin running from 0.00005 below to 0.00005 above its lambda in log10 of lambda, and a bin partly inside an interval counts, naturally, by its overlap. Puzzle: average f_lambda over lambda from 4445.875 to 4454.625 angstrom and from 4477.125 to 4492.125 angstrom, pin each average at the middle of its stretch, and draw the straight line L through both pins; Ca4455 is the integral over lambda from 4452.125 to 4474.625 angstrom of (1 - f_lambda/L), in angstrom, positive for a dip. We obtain 1.5 angstrom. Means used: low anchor 8.61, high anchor 8.9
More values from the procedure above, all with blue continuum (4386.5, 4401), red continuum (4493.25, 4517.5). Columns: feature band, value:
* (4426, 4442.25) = 0.4 angstrom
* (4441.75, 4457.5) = 0.4 angstrom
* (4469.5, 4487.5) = -0.1 angstrom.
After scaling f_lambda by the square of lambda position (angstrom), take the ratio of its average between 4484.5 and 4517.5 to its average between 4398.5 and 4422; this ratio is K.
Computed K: 1.25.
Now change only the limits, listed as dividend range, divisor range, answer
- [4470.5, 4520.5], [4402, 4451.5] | 1.18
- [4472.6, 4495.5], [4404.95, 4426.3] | 1.16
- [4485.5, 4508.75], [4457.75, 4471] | 1.16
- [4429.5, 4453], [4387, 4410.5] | 1.17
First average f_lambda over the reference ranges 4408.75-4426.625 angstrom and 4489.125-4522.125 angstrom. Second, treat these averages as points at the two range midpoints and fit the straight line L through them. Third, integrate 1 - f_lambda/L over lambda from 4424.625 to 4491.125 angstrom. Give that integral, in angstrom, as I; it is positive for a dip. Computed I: 2.7 angstrom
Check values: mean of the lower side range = 8.28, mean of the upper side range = 9.27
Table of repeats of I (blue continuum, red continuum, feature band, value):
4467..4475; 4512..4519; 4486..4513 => -0.6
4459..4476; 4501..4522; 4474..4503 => -0.3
